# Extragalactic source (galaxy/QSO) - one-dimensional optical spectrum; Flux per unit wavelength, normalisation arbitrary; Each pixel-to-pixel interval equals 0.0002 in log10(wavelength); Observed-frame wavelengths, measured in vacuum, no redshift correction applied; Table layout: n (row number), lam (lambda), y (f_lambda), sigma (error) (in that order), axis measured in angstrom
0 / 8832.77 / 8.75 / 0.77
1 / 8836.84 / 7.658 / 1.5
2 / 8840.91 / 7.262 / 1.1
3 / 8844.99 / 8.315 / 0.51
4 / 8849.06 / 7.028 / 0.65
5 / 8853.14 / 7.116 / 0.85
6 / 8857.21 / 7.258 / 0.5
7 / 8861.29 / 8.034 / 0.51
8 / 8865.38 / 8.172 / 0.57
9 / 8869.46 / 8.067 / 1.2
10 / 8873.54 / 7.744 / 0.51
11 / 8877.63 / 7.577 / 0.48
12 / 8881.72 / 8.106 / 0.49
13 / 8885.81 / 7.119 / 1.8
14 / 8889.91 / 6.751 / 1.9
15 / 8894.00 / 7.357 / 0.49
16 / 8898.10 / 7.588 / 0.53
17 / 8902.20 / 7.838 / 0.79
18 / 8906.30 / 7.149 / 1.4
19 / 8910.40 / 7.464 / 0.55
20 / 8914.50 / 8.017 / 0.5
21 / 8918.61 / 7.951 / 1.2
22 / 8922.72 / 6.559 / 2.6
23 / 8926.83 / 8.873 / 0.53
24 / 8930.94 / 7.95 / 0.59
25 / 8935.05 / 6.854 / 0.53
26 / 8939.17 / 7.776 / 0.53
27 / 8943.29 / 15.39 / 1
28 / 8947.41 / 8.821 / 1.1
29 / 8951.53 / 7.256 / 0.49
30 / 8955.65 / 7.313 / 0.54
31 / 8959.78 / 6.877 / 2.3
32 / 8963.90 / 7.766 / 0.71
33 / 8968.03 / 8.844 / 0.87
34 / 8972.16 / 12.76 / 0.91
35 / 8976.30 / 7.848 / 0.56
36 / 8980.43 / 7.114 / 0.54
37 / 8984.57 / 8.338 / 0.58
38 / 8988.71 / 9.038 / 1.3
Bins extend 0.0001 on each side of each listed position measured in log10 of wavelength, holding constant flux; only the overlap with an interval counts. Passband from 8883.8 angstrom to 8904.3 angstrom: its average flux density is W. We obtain 7.33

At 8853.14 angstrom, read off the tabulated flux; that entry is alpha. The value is 7.116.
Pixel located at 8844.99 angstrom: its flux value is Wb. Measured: 8.315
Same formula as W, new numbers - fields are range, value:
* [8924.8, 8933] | 8.41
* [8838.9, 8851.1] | 7.53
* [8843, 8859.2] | 7.43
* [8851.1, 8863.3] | 7.47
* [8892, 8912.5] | 7.48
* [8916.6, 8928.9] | 7.79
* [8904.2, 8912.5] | 7.32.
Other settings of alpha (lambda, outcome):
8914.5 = 8.017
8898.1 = 7.588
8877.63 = 7.577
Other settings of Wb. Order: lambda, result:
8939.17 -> 7.776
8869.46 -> 8.067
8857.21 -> 7.258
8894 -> 7.357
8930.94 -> 7.95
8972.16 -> 12.76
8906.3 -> 7.149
